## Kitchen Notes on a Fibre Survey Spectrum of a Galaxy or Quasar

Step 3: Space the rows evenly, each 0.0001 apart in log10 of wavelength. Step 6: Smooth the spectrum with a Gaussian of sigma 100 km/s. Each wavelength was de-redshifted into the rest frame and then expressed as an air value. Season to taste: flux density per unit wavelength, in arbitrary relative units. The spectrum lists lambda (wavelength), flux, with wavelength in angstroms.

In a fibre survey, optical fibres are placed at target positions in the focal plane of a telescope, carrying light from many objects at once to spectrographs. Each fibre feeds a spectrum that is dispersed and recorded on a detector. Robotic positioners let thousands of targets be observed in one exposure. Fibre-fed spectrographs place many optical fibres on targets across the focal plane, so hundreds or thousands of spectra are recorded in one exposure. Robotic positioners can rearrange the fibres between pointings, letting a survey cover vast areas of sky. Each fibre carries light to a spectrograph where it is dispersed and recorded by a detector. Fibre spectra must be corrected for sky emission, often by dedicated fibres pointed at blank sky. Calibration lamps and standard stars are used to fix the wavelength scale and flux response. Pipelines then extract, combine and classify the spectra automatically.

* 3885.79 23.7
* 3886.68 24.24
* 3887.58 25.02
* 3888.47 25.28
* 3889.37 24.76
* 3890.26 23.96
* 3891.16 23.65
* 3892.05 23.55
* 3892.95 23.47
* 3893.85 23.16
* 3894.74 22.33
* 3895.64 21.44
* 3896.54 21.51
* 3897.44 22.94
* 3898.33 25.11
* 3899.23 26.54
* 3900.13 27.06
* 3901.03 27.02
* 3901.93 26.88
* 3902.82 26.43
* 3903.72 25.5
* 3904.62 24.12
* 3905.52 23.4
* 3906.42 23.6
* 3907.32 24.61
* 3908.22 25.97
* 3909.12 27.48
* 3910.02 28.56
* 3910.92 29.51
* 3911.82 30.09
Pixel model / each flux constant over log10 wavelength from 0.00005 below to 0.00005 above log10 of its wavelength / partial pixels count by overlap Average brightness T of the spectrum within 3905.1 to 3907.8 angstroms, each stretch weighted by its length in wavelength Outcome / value 23.9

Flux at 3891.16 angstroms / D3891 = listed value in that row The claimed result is 23.65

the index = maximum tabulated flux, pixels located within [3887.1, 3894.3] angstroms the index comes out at 25.28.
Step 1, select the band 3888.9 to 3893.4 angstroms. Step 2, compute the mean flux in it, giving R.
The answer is 23.9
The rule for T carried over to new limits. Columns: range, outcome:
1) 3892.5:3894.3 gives 23.3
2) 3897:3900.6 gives 25.4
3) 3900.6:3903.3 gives 26.8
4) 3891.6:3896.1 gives 22.8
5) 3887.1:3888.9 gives 25.1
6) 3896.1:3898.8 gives 23.2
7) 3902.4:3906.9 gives 24.6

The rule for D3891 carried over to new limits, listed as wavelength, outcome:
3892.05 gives 23.55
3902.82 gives 26.43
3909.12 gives 27.48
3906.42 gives 23.6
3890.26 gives 23.96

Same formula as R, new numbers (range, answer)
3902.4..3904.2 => 25.9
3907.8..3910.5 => 27.4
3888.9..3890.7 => 24.4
